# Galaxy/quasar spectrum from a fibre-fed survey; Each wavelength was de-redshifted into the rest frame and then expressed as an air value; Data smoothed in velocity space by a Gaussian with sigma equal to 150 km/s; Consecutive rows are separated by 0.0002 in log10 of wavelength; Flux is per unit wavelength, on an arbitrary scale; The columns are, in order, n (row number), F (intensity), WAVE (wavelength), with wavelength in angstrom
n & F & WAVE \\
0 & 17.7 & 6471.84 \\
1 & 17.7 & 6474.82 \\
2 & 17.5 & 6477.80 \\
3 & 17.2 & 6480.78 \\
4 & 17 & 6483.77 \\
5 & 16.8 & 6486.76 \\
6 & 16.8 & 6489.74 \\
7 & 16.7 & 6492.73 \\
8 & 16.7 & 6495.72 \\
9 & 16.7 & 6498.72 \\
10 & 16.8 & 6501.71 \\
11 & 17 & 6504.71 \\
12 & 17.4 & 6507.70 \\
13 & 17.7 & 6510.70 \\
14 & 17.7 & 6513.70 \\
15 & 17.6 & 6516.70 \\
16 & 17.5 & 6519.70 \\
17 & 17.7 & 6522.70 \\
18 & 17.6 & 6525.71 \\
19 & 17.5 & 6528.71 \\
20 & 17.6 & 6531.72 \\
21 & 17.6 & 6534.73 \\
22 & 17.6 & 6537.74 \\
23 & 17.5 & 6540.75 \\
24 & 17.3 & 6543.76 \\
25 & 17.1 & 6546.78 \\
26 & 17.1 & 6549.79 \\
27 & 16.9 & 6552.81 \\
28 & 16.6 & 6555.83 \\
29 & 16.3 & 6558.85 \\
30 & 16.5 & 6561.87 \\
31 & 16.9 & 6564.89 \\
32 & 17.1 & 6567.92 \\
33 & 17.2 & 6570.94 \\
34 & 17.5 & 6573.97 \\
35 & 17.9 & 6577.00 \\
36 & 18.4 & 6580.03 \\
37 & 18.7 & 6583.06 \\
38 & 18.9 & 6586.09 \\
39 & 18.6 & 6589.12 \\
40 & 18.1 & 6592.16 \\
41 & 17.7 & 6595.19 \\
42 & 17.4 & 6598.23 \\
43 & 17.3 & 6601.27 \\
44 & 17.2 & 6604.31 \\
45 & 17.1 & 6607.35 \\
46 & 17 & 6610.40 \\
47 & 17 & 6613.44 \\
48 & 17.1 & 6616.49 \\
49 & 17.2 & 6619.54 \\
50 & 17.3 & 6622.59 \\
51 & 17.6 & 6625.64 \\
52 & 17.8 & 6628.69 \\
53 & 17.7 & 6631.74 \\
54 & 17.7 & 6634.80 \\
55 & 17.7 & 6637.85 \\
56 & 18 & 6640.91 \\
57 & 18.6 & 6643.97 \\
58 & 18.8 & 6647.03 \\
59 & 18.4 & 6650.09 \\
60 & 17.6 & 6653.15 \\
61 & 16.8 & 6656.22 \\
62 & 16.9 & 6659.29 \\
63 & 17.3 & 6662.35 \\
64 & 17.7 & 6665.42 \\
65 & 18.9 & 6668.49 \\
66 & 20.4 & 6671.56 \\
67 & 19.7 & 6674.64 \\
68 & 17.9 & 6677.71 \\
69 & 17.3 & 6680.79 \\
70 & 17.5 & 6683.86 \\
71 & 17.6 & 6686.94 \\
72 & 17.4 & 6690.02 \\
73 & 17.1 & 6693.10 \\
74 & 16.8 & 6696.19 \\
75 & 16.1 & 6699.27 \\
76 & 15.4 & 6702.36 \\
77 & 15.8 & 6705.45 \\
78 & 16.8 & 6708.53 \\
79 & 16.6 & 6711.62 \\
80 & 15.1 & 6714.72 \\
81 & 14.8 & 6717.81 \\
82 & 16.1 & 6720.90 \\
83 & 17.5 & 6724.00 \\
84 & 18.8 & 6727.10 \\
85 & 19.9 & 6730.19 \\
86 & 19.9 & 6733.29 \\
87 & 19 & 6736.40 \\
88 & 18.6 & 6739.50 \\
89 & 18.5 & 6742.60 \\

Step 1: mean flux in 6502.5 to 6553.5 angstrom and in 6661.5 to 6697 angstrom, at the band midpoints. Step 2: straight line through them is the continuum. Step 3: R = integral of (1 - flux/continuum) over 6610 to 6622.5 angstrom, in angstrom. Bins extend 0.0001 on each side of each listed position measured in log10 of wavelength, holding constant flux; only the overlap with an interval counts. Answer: 0.5 angstrom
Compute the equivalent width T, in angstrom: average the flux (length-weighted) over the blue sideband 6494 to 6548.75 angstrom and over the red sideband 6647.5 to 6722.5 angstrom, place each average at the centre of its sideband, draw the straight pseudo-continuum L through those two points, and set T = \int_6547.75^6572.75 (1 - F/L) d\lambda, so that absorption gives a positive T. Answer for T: 0.69 angstrom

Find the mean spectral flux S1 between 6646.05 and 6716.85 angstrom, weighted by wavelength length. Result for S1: 17.4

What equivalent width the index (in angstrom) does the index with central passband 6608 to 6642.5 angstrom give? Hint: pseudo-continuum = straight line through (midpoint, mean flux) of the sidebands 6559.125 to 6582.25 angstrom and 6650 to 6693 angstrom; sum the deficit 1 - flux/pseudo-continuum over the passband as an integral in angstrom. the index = 0.4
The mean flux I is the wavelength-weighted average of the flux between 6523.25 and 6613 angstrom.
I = 17.5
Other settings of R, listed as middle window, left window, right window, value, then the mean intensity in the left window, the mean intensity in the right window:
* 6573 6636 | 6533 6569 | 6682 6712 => -2.79 angstrom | 17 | 16.7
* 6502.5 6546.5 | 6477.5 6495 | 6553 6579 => -1.33 angstrom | 17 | 17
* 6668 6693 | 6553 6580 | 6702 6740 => -1.48 angstrom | 17.1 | 17.3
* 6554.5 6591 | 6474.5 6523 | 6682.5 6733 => -1.02 angstrom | 17.2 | 16.9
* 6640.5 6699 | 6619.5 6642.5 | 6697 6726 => -3.43 angstrom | 17.7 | 16.1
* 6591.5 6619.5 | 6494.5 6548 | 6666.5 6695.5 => 0.77 angstrom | 17.4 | 18.1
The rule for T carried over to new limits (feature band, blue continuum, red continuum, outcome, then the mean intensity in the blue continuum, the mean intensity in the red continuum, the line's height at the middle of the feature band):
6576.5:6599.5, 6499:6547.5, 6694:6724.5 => -1.7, 17.4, 16.1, 17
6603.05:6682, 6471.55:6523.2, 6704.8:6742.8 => -1.8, 17.2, 17.5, 17.4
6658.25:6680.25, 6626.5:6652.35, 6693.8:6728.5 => -1.3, 18.1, 16.3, 17.4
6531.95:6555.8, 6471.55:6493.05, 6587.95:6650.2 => 0.2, 17.2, 17.7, 17.4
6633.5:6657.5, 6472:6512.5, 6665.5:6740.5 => -0.8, 17.1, 17.5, 17.4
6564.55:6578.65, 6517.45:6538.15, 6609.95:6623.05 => 0.0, 17.6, 17.1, 17.4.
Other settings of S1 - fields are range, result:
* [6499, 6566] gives 17.2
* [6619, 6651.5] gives 17.9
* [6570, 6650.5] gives 17.8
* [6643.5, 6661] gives 17.8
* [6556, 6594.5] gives 17.6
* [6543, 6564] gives 16.8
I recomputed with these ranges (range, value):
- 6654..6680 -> 18.2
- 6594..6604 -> 17.4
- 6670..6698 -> 17.9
